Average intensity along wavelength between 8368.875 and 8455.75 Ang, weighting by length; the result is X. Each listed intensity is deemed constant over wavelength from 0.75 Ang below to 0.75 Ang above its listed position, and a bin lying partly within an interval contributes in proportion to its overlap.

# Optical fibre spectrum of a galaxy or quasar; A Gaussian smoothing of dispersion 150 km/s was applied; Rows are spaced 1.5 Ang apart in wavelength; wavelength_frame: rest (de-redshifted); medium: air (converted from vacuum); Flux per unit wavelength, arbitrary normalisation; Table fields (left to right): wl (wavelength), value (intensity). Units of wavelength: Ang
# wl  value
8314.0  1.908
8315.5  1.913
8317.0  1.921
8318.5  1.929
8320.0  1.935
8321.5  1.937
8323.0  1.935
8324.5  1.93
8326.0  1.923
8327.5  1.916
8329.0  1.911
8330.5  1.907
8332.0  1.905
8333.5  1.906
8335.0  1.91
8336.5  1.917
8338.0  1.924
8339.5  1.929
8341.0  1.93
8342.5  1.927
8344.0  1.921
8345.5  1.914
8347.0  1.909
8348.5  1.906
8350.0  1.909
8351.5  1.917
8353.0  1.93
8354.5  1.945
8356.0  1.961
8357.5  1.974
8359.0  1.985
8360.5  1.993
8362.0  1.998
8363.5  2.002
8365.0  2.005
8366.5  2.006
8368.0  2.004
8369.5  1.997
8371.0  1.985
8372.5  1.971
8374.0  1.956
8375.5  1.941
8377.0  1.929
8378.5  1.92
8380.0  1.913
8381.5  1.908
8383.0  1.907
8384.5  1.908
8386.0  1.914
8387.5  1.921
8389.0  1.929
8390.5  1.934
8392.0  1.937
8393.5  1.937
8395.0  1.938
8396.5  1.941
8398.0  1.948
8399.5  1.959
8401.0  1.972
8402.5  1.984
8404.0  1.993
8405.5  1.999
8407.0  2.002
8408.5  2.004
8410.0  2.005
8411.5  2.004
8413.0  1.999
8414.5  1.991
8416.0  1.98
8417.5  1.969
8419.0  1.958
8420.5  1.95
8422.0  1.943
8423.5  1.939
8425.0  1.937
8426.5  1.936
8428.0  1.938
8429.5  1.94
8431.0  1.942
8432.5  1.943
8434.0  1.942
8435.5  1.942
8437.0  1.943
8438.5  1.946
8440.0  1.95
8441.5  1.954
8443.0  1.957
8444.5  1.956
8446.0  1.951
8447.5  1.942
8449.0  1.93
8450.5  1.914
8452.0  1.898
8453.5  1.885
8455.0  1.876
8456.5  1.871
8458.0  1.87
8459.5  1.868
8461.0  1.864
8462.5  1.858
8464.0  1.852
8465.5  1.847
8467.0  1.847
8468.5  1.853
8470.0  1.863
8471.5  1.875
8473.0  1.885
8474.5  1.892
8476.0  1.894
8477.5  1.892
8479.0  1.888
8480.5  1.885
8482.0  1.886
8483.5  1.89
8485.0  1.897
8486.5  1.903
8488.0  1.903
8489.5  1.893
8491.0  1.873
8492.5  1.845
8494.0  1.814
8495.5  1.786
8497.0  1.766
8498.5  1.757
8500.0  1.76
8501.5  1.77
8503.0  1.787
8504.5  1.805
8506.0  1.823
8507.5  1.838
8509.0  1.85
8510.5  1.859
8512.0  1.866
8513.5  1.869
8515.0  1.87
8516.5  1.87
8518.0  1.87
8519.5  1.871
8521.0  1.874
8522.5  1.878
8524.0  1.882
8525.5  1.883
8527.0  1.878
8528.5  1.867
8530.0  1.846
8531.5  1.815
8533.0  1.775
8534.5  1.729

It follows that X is 1.95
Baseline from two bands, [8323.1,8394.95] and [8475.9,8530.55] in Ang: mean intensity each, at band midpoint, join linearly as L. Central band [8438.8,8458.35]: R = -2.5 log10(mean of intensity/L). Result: -0.02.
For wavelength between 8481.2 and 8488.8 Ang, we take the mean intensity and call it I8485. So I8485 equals 1.9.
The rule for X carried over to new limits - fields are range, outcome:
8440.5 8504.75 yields 1.87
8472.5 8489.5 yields 1.89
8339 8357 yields 1.93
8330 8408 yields 1.95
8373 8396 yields 1.93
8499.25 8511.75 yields 1.81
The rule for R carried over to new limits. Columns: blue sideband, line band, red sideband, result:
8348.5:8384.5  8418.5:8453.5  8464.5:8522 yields -0.02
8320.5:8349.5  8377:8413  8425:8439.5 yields -0.01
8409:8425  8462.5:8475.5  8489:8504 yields 0.00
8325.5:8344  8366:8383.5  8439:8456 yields -0.02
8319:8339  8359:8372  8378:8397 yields -0.04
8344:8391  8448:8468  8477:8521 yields 0.00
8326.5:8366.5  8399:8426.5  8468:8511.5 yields -0.04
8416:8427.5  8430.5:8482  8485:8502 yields -0.01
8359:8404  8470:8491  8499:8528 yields -0.01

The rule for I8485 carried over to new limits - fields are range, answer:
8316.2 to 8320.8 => 1.93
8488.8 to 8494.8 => 1.86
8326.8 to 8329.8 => 1.91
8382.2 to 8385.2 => 1.91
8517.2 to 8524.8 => 1.88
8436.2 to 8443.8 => 1.95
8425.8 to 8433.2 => 1.94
